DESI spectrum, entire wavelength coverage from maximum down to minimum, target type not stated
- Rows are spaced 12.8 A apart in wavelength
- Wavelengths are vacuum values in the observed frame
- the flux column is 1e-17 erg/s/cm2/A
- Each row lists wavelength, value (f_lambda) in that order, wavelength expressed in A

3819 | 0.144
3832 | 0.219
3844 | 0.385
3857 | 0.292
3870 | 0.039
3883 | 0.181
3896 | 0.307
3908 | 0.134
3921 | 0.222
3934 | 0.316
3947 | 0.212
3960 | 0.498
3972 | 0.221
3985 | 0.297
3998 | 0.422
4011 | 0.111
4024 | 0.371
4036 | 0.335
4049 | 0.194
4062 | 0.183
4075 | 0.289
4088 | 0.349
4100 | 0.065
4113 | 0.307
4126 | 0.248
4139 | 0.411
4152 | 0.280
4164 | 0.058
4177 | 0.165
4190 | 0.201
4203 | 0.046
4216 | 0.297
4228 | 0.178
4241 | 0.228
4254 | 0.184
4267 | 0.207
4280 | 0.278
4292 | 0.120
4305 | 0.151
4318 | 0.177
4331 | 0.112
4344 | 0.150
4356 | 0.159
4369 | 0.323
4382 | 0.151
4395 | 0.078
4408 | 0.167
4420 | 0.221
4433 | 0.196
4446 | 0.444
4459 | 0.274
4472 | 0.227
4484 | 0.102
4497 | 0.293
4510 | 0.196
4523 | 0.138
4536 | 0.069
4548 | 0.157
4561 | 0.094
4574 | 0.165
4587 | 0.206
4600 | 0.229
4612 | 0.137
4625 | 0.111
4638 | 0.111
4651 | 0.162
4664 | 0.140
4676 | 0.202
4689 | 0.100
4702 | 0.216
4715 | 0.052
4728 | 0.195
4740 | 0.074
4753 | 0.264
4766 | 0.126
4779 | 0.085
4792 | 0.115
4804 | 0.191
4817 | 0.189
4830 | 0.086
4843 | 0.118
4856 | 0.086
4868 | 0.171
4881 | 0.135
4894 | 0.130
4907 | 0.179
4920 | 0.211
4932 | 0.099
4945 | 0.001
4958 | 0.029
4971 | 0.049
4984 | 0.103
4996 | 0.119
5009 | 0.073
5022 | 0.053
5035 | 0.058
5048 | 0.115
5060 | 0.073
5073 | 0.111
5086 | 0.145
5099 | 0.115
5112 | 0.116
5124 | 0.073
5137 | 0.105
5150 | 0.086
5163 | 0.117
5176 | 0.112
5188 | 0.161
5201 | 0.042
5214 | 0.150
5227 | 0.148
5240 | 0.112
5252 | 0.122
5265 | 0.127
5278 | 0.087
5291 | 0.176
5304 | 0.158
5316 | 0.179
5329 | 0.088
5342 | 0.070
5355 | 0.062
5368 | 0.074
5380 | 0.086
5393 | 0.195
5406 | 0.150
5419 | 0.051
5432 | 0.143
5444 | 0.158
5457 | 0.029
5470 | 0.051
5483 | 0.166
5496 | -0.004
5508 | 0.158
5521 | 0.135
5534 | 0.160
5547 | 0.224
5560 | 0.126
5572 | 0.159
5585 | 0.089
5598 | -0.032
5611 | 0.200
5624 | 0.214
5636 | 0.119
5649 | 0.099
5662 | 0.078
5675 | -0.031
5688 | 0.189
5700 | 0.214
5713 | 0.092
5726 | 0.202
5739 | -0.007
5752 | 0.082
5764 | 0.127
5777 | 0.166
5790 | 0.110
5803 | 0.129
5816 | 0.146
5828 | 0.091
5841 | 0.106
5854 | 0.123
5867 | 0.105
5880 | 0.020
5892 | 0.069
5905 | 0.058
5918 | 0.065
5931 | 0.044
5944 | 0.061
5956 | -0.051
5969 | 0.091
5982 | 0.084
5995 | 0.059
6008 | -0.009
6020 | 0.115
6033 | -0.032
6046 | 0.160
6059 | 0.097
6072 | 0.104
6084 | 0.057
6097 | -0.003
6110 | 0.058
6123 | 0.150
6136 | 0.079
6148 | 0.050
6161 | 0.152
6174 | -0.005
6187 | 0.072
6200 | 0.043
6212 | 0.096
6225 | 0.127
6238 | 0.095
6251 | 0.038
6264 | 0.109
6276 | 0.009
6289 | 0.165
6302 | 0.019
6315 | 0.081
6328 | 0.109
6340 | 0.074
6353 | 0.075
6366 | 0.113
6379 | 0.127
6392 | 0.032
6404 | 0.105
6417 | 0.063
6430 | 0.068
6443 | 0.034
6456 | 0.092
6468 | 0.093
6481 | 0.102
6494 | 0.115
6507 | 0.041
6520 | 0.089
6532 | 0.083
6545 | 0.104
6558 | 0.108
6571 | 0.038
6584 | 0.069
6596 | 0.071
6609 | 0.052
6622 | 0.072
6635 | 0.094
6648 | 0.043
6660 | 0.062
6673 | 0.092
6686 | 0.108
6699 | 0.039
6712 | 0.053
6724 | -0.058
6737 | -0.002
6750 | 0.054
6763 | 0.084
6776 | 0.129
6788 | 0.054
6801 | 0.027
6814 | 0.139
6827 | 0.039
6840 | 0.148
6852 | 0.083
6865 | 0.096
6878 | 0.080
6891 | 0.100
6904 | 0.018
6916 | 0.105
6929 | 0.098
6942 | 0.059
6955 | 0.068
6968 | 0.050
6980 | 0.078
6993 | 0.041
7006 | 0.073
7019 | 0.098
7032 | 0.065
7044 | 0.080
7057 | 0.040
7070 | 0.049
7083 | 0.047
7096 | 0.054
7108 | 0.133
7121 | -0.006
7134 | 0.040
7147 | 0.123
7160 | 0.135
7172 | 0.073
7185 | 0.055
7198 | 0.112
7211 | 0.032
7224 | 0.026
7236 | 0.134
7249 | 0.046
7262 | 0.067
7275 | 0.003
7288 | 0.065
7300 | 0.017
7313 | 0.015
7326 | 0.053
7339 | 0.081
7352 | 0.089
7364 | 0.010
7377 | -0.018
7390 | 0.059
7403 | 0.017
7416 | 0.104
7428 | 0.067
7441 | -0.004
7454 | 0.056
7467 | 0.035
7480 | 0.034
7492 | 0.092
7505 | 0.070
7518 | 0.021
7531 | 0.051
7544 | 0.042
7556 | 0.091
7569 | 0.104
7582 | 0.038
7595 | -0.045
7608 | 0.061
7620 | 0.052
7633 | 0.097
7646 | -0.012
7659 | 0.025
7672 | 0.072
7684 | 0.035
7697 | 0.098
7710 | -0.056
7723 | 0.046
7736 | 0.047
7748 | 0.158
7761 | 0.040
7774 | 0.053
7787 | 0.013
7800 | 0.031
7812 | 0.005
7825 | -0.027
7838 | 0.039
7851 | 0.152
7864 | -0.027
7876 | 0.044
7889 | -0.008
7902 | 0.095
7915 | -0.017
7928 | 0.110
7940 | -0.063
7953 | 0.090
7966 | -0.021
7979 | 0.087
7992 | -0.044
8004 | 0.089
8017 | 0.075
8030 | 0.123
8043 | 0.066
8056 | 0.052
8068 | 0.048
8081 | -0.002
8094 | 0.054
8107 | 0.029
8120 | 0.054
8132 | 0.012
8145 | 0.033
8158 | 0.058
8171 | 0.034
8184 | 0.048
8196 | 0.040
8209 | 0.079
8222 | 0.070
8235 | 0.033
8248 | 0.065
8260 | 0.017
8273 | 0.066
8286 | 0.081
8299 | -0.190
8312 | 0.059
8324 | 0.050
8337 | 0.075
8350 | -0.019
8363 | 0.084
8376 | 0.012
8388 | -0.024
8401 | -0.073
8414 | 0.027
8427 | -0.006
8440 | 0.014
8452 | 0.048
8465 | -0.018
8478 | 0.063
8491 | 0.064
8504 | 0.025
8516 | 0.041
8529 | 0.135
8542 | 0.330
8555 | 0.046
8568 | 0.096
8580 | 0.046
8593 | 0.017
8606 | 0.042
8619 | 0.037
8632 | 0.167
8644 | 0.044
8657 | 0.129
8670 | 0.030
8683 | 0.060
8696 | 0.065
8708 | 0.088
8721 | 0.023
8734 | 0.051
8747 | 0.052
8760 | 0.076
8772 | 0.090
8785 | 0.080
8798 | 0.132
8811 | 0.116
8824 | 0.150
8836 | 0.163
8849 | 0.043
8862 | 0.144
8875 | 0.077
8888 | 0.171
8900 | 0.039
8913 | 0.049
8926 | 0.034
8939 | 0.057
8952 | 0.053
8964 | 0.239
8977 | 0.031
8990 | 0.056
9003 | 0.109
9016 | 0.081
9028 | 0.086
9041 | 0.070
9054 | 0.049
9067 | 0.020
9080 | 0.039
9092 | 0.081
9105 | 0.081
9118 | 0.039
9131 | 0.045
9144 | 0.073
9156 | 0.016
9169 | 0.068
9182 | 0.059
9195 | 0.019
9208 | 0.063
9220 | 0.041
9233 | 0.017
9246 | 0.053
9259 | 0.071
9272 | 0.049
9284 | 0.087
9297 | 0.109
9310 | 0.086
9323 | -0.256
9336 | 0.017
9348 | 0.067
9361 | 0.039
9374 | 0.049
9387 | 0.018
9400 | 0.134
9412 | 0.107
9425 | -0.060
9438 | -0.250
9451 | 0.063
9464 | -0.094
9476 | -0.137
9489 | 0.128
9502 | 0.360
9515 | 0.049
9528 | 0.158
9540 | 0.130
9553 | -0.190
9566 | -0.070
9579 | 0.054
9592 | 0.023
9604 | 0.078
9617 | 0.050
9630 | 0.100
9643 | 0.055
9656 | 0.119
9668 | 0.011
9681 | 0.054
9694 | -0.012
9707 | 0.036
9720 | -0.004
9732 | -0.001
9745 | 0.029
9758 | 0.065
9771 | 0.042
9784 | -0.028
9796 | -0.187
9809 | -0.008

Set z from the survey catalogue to 1.29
